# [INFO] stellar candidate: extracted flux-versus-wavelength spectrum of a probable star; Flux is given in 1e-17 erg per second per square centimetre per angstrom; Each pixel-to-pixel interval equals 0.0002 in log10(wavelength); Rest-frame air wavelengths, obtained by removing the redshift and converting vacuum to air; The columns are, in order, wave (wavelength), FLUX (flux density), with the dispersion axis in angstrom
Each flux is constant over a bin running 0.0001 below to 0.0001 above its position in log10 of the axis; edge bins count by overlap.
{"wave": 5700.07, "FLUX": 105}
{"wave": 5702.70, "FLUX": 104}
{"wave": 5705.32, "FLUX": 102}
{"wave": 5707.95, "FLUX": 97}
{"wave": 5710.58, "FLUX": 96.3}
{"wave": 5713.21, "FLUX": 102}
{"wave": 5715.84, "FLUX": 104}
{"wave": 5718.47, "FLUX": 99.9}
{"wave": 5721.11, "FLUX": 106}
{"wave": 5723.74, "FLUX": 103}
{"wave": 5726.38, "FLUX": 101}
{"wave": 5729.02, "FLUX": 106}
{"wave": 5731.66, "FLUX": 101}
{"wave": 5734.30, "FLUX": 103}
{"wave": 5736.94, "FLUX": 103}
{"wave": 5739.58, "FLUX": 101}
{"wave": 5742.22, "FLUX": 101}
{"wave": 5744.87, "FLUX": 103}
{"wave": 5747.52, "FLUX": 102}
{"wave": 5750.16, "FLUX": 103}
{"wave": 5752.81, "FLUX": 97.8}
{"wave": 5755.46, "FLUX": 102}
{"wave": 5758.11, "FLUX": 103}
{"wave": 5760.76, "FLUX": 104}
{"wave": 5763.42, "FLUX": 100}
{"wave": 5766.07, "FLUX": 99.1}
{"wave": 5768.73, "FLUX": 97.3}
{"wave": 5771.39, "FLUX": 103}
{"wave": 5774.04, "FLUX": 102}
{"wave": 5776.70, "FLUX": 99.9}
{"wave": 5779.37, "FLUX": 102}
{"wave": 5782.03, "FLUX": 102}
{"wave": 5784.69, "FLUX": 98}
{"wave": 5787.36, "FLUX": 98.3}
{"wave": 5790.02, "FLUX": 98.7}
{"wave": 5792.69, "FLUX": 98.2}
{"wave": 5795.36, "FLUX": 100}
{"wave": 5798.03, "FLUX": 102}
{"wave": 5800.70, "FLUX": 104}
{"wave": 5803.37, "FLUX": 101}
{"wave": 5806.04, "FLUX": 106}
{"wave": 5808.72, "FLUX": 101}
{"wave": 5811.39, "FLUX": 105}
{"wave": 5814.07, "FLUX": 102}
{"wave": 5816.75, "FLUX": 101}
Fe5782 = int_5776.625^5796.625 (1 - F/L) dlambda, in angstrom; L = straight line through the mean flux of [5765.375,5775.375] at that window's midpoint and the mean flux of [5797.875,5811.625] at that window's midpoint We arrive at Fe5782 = 0.4 angstrom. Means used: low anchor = 100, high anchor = 103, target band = 99.6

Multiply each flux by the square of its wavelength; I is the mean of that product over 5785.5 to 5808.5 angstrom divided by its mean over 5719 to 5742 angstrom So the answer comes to 1.0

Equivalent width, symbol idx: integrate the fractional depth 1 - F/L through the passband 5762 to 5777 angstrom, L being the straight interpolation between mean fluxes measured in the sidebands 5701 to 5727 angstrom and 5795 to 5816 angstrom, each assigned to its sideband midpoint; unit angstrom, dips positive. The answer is 0.3 angstrom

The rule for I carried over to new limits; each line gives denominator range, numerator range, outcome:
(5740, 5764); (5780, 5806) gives 1.00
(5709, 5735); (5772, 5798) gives 1.00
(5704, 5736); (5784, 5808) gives 1.02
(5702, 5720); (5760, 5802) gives 1.02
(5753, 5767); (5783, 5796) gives 0.98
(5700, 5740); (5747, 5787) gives 1.00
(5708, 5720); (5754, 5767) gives 1.03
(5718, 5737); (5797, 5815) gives 1.03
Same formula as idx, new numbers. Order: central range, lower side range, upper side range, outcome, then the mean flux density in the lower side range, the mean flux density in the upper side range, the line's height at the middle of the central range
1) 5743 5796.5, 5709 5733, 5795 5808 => 0.93 angstrom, 102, 103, 102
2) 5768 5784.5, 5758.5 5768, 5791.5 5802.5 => 0.01 angstrom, 101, 101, 101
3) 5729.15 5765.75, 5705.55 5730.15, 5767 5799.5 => -0.34 angstrom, 102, 100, 101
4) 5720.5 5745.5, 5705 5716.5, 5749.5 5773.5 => -0.58 angstrom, 99.9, 101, 100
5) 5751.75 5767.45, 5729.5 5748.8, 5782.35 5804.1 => 0.06 angstrom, 102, 100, 101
